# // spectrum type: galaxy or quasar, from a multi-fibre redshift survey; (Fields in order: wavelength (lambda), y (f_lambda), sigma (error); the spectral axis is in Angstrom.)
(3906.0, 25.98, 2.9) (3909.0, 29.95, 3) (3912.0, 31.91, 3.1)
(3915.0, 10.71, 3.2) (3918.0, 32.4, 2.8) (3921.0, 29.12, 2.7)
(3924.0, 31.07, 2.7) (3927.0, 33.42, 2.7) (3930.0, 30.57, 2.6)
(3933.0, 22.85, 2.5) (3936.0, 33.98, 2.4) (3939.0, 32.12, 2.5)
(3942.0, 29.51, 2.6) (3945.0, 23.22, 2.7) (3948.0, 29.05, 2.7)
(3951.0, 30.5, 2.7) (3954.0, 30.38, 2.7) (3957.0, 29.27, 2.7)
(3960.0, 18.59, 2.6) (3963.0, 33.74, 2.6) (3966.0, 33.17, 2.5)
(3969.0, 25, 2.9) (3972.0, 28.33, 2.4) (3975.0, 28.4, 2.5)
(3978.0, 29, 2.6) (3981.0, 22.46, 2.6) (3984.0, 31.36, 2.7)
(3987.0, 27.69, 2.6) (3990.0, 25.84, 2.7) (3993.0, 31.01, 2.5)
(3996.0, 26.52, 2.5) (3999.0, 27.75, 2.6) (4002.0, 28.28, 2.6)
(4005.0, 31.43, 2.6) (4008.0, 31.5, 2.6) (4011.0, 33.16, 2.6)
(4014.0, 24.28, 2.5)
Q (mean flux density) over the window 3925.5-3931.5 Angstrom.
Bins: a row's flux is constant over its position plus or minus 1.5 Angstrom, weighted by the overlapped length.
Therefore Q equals 32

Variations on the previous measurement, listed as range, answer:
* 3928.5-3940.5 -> 29.9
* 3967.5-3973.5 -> 26.7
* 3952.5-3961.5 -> 26.1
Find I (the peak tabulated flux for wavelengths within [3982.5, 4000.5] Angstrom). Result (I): 31.36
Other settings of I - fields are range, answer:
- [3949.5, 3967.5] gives 33.74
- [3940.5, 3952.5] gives 30.5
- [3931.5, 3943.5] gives 33.98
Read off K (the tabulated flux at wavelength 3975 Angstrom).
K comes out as 28.4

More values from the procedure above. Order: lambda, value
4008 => 31.5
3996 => 26.52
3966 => 33.17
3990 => 25.84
